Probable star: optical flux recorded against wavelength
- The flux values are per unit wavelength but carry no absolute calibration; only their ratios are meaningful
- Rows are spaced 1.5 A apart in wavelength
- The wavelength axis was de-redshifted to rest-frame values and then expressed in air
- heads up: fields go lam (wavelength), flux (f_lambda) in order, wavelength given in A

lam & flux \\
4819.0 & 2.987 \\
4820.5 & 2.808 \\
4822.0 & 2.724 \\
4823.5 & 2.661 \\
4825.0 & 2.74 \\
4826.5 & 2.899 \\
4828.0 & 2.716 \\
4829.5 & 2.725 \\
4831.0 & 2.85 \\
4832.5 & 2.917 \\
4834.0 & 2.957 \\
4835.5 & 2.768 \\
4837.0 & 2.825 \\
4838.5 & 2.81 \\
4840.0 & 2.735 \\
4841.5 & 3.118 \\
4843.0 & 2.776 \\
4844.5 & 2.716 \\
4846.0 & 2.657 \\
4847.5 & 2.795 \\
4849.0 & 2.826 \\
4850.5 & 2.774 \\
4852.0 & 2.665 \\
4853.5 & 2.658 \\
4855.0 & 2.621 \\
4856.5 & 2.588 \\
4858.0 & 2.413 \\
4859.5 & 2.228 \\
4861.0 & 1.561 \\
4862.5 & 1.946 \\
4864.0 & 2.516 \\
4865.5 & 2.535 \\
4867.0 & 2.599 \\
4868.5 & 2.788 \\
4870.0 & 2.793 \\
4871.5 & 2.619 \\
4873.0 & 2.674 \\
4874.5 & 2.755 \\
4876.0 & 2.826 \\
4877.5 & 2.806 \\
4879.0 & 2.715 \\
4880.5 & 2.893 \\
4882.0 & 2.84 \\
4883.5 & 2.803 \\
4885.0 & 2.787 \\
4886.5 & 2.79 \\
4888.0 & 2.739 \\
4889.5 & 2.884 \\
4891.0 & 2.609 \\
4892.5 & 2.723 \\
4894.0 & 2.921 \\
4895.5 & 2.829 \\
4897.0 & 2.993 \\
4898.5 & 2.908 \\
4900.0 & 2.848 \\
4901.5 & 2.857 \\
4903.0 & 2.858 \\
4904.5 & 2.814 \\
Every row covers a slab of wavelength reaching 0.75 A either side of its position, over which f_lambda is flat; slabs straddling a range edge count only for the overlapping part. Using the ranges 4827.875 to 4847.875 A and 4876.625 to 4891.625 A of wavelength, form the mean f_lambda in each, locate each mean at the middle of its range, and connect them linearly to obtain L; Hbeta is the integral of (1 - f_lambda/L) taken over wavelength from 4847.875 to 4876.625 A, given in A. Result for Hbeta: 2.59 A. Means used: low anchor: 2.82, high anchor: 2.79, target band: 2.55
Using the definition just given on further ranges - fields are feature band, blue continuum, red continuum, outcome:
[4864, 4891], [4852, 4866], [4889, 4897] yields -1.5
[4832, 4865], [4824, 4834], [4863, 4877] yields 1.4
